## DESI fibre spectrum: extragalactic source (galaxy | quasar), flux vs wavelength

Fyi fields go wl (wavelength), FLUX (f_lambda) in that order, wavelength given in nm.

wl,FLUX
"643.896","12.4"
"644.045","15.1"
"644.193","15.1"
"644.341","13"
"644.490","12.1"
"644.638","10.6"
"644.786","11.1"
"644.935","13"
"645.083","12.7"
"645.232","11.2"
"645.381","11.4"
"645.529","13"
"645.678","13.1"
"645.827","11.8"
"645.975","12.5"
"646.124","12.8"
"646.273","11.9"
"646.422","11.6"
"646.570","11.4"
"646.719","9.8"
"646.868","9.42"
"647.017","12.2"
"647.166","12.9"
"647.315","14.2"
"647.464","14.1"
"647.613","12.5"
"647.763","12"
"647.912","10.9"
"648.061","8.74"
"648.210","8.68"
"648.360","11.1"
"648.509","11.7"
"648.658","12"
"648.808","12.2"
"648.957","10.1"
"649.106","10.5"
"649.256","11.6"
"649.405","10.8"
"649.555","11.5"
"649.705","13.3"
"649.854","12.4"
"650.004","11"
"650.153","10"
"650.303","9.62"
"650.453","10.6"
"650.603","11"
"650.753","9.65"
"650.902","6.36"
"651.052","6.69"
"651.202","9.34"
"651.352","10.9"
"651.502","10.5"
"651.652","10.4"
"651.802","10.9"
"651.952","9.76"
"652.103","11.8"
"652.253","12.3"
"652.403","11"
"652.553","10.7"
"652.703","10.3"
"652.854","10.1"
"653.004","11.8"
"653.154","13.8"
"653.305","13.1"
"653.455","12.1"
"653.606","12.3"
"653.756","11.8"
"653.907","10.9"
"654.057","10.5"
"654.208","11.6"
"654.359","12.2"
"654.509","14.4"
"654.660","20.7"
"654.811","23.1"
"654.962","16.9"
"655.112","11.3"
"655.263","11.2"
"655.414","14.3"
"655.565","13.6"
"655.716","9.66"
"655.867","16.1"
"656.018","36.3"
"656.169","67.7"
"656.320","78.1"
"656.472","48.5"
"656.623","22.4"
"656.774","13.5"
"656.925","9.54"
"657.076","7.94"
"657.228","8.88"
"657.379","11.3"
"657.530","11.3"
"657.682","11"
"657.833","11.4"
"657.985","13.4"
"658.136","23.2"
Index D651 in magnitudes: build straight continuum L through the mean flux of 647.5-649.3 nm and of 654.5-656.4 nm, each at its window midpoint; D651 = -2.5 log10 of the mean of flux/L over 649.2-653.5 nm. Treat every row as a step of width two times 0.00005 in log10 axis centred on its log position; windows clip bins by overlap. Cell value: 0.49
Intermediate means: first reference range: 11.1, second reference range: 26.1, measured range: 10.8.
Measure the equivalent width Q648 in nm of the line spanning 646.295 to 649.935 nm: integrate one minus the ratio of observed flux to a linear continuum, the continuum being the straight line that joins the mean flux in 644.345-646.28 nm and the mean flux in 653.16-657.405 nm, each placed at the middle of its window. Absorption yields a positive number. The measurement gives 0.694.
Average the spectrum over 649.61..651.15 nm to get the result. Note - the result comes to 10.1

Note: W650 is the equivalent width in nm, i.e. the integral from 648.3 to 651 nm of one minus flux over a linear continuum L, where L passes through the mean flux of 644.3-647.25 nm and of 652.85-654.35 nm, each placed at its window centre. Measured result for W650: 0.24 nm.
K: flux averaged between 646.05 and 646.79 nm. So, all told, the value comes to 11.5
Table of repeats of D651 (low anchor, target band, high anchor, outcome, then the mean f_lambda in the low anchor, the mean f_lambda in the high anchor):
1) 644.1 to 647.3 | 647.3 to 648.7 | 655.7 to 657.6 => 0.30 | 12.1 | 26.8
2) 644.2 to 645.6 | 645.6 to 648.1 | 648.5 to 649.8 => 0.00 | 12.2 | 11.5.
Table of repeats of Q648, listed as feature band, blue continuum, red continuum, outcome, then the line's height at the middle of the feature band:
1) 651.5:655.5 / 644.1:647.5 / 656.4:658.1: 0.505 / 14.4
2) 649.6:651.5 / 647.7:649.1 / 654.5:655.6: 0.348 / 12.4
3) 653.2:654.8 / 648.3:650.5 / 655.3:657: 0.701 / 23.7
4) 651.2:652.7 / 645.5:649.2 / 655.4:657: 0.745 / 21.5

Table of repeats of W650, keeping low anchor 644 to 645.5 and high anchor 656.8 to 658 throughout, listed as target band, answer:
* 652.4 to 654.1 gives -0.06 nm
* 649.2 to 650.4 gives 0.05 nm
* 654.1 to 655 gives -0.43 nm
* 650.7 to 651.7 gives 0.21 nm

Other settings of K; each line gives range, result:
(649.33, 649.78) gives 11.9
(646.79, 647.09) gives 10.8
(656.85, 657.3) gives 8.78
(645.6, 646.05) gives 12.5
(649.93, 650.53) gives 10.3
